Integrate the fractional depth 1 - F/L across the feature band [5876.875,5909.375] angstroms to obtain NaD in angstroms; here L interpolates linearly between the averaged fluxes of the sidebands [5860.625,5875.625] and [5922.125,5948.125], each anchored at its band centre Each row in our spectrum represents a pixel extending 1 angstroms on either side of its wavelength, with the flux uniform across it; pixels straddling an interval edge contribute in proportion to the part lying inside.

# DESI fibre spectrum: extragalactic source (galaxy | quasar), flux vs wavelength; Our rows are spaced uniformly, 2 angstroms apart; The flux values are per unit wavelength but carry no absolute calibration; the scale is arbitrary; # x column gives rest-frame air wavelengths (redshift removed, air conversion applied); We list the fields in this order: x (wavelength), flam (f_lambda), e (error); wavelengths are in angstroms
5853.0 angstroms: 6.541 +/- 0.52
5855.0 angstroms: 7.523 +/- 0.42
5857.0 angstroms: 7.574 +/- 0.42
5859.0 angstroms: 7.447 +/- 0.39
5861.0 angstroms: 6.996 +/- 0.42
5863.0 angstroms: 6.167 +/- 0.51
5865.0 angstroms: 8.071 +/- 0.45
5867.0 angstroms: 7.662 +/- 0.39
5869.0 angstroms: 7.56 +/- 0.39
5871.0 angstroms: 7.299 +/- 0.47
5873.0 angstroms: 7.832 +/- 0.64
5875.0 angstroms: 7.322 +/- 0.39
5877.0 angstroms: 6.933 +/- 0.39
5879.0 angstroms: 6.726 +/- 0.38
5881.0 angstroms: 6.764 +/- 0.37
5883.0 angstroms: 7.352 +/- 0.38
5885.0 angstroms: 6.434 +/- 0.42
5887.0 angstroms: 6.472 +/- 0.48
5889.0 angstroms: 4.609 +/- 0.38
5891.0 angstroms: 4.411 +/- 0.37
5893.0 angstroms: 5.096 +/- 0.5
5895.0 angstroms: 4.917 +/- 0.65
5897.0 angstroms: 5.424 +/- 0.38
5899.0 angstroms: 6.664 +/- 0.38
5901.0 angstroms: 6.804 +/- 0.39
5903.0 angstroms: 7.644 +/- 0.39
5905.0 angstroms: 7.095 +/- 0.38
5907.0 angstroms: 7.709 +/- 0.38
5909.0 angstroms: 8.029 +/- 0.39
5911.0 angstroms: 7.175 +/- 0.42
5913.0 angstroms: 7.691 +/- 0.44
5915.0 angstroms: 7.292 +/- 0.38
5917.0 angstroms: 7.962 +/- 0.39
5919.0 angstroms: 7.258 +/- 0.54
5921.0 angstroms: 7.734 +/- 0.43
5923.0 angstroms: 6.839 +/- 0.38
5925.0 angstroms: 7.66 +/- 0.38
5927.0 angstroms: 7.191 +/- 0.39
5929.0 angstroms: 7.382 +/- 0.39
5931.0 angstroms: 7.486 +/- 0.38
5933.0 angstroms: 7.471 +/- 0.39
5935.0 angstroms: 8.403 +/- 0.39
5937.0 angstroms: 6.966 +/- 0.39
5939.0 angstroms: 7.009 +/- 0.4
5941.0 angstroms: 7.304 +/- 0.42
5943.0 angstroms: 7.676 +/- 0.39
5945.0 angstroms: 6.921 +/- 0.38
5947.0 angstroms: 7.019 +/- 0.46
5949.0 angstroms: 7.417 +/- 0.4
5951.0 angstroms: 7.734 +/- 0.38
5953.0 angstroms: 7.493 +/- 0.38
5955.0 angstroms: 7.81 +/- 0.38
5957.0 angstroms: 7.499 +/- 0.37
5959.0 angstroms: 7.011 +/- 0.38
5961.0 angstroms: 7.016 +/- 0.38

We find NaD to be 4.4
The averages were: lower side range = 7.38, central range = 6.37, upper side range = 7.34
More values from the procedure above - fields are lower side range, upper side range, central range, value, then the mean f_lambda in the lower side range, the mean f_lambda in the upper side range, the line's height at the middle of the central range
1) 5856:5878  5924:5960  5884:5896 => 3.3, 7.35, 7.41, 7.37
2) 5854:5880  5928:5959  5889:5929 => 3.0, 7.32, 7.43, 7.38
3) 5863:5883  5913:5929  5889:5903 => 3.3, 7.29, 7.43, 7.36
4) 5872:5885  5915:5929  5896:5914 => 0.4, 7.1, 7.43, 7.3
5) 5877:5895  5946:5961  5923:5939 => -1.2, 5.98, 7.4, 6.92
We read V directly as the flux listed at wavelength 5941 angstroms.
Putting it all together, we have 7.304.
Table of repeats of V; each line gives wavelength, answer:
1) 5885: 6.434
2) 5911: 7.175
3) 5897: 5.424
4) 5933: 7.471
